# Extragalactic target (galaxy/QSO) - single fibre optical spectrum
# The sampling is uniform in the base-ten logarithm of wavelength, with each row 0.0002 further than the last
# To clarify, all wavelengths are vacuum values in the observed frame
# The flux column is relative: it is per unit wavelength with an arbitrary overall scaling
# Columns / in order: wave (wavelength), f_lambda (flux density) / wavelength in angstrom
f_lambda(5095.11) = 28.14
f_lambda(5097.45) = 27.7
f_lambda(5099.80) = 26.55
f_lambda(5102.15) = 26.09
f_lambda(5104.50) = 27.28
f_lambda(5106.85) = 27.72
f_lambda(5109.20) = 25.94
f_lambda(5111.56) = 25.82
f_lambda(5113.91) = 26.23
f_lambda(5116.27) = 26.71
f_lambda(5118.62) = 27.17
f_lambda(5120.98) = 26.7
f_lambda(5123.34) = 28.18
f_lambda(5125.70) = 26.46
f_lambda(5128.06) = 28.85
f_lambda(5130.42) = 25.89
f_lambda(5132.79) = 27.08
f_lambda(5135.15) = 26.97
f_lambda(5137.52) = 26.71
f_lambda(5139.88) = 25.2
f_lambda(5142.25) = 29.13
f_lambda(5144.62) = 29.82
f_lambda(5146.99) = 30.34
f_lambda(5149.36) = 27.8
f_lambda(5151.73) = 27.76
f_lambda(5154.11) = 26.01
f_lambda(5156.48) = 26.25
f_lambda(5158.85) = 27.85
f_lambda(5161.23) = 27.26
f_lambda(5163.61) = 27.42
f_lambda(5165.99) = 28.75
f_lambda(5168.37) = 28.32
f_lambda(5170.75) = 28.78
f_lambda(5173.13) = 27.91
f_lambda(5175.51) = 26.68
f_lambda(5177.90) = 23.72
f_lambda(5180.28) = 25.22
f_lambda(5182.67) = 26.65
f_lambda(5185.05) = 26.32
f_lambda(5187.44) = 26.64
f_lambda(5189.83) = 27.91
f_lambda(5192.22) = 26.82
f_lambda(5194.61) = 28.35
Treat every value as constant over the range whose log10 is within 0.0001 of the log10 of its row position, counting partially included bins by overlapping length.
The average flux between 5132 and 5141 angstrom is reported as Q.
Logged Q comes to 26.5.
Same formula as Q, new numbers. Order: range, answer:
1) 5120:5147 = 27.5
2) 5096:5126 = 26.8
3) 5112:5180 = 27.3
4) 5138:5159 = 27.8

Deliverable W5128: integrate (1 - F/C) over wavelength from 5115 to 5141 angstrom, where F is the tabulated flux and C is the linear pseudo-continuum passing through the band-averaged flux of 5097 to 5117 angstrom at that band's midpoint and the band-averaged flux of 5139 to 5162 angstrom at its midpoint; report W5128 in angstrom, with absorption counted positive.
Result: 0.3 angstrom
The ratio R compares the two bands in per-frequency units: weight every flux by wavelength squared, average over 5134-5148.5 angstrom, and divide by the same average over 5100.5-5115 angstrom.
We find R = 1.07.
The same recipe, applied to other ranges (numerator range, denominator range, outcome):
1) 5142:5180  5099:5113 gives 1.06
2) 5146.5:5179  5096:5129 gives 1.04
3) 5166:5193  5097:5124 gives 1.03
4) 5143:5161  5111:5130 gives 1.05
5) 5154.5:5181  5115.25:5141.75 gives 1.02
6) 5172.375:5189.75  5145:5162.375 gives 0.96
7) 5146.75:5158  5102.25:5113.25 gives 1.05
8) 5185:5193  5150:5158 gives 1.02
